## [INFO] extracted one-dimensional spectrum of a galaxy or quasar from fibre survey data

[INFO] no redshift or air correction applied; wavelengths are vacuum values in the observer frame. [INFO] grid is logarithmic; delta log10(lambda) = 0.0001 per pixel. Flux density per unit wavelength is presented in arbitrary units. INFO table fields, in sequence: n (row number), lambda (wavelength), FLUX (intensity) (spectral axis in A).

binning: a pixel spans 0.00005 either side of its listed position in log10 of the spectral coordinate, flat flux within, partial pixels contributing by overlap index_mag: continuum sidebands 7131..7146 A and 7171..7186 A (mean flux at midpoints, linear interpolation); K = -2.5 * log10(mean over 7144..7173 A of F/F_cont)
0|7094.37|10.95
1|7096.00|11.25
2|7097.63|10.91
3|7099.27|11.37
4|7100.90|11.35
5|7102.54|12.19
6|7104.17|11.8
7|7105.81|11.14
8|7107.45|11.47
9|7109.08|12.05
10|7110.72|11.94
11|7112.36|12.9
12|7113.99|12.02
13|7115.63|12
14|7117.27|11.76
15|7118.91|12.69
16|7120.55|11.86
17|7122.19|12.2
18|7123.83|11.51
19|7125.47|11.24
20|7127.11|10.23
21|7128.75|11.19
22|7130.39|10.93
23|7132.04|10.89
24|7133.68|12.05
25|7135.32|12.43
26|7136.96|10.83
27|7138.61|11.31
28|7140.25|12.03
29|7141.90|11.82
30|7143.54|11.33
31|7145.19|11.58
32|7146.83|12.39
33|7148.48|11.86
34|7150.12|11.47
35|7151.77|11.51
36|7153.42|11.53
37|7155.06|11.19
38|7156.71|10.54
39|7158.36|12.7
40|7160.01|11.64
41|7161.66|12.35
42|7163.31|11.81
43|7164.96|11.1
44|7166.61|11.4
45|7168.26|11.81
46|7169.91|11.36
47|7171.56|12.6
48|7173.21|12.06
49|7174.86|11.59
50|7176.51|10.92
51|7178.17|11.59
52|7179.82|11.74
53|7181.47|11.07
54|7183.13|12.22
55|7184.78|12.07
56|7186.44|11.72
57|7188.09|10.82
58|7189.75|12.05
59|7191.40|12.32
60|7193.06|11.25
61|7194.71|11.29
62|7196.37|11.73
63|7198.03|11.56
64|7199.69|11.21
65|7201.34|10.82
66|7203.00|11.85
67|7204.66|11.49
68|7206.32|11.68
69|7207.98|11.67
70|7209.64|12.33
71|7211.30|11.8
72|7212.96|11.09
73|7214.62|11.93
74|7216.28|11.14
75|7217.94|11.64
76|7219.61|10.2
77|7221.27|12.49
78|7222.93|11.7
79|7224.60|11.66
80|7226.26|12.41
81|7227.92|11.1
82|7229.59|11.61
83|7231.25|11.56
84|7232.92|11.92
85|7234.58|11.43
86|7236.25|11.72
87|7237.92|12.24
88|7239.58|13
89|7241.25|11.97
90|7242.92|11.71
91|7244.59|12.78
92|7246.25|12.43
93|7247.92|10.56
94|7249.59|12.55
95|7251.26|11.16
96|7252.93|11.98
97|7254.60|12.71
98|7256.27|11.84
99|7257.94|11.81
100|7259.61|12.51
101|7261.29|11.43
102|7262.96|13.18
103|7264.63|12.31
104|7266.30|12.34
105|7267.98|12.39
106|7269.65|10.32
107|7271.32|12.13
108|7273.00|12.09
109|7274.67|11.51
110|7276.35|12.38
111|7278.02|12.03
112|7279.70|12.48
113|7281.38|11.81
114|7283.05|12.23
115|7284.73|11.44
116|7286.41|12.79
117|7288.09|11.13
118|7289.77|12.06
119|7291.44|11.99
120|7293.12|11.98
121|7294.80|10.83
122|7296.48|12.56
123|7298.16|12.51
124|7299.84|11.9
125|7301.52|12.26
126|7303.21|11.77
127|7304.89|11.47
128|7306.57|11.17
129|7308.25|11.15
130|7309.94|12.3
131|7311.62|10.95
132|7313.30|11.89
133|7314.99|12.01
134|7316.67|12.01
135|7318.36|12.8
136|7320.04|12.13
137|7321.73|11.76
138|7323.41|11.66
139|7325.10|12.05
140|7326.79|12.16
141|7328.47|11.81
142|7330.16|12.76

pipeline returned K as 0.00 mag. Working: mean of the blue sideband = 11.6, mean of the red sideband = 11.7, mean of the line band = 11.7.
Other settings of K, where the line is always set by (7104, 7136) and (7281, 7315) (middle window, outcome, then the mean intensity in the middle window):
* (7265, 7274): -0.007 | 11.9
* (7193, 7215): 0.019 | 11.6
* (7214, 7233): 0.016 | 11.6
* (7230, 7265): -0.022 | 12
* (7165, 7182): 0.013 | 11.6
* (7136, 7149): 0.007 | 11.6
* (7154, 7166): 0.011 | 11.6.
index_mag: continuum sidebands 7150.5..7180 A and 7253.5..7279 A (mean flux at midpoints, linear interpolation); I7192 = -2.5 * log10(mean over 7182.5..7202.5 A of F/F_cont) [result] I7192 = 0.01 mag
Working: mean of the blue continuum 11.6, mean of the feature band 11.6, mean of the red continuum 12.1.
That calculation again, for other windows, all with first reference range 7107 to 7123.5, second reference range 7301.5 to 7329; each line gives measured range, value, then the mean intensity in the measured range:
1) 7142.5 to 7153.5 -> 0.03 mag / 11.7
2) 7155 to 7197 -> 0.03 mag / 11.7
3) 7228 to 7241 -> 0.01 mag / 11.9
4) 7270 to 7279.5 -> -0.01 mag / 12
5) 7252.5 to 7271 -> -0.02 mag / 12.1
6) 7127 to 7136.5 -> 0.07 mag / 11.4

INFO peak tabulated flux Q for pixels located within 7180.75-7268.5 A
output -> 13.18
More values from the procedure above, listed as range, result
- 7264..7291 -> 12.79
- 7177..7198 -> 12.32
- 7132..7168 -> 12.7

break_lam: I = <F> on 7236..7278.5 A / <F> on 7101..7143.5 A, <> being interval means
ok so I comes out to 1.0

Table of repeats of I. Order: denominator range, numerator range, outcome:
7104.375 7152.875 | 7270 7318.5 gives 1.02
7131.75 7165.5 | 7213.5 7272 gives 1.02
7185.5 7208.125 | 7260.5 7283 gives 1.04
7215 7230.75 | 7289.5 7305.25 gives 1.03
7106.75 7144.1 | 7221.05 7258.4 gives 1.02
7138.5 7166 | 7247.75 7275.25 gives 1.03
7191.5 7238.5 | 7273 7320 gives 1.03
